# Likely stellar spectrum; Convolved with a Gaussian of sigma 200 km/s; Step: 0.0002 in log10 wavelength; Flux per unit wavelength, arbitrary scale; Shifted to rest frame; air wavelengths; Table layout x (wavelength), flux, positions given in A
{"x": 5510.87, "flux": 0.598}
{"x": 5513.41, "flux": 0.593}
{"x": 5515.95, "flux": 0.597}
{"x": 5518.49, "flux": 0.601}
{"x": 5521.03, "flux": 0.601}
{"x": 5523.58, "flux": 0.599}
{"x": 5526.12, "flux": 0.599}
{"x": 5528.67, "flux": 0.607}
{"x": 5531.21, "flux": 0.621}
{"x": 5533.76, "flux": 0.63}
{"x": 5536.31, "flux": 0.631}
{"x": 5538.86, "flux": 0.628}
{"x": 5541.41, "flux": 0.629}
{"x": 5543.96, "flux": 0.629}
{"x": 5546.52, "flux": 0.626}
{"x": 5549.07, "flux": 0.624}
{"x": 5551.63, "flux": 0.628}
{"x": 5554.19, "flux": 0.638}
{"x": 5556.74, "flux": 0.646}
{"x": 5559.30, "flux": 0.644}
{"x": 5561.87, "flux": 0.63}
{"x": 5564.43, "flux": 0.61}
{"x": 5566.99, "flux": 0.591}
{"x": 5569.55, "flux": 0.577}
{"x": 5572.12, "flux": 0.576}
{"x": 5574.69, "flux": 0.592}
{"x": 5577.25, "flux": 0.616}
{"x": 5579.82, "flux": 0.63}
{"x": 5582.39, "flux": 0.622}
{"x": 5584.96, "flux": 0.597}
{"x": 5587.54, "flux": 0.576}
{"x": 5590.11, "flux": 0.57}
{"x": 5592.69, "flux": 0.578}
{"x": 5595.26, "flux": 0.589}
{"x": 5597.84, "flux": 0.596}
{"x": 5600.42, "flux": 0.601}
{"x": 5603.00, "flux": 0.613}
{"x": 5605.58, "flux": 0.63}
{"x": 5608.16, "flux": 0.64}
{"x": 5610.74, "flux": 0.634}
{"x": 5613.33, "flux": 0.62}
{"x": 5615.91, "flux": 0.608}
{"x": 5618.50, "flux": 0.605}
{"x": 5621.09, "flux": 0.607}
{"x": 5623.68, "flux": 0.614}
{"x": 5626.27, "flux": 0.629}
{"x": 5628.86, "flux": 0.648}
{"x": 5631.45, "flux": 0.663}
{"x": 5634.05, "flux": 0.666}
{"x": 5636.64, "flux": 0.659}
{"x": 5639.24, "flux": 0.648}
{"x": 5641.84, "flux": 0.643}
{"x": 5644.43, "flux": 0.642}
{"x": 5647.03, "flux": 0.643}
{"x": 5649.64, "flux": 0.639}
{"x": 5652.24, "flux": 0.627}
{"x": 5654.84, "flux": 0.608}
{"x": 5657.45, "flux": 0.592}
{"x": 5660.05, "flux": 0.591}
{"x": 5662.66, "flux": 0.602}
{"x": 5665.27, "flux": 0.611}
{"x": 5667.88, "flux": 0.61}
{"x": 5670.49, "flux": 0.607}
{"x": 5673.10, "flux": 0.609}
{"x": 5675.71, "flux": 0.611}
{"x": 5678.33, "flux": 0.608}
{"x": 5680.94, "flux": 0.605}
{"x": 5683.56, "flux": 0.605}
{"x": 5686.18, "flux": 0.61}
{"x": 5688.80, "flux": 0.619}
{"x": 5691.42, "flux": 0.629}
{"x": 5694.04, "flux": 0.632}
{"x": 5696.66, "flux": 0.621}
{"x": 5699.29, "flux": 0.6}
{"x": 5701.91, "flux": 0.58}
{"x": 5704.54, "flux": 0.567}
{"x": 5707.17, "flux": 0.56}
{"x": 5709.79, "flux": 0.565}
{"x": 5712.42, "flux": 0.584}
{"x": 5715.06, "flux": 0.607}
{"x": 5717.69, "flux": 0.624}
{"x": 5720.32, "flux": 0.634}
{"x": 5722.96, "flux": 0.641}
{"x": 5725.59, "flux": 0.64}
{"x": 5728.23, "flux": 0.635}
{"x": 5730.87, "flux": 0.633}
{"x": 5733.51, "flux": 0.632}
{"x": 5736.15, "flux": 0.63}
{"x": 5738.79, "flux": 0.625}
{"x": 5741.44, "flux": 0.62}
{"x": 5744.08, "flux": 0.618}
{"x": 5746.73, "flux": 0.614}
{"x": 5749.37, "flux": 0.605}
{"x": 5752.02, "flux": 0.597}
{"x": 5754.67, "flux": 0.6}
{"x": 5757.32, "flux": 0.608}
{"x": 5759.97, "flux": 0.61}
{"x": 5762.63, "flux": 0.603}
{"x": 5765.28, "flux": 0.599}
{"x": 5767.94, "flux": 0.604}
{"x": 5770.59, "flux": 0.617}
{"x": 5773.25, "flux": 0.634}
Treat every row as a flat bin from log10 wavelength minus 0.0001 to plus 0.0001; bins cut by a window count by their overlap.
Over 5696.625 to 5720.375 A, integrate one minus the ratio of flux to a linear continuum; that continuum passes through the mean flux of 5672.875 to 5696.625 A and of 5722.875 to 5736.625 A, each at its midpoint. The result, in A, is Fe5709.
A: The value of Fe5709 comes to 1.3 A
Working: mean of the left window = 0.615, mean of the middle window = 0.591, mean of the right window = 0.635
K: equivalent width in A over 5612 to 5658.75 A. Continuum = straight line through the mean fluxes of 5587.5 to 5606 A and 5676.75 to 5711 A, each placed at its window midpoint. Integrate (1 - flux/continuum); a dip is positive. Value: -2.7 A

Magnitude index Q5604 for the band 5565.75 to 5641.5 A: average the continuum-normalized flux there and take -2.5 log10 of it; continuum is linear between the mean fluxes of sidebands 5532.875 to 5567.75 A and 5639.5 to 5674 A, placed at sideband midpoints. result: 0.02 mag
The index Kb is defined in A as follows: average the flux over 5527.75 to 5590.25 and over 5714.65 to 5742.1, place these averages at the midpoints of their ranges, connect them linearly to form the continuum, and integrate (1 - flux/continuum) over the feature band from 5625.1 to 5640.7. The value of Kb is -0.8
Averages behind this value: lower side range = 0.616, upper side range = 0.63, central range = 0.652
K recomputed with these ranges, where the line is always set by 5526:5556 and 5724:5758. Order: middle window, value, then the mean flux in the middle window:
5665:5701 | 0.5 A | 0.612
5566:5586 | 0.8 A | 0.6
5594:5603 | 0.4 A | 0.598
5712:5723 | 0.0 A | 0.618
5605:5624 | 0.1 A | 0.62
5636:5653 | -0.5 A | 0.643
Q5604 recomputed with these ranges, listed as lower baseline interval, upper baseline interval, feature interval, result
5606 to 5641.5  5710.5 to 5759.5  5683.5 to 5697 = 0.01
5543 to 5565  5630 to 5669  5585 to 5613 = 0.05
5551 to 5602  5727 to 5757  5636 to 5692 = -0.01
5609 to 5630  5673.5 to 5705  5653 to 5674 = 0.02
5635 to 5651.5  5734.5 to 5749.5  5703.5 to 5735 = 0.03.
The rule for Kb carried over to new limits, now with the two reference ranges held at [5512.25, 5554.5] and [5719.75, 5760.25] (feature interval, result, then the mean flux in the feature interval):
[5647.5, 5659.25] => 0.0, 0.617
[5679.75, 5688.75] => 0.2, 0.608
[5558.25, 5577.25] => 0.4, 0.603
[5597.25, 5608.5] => 0.0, 0.615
